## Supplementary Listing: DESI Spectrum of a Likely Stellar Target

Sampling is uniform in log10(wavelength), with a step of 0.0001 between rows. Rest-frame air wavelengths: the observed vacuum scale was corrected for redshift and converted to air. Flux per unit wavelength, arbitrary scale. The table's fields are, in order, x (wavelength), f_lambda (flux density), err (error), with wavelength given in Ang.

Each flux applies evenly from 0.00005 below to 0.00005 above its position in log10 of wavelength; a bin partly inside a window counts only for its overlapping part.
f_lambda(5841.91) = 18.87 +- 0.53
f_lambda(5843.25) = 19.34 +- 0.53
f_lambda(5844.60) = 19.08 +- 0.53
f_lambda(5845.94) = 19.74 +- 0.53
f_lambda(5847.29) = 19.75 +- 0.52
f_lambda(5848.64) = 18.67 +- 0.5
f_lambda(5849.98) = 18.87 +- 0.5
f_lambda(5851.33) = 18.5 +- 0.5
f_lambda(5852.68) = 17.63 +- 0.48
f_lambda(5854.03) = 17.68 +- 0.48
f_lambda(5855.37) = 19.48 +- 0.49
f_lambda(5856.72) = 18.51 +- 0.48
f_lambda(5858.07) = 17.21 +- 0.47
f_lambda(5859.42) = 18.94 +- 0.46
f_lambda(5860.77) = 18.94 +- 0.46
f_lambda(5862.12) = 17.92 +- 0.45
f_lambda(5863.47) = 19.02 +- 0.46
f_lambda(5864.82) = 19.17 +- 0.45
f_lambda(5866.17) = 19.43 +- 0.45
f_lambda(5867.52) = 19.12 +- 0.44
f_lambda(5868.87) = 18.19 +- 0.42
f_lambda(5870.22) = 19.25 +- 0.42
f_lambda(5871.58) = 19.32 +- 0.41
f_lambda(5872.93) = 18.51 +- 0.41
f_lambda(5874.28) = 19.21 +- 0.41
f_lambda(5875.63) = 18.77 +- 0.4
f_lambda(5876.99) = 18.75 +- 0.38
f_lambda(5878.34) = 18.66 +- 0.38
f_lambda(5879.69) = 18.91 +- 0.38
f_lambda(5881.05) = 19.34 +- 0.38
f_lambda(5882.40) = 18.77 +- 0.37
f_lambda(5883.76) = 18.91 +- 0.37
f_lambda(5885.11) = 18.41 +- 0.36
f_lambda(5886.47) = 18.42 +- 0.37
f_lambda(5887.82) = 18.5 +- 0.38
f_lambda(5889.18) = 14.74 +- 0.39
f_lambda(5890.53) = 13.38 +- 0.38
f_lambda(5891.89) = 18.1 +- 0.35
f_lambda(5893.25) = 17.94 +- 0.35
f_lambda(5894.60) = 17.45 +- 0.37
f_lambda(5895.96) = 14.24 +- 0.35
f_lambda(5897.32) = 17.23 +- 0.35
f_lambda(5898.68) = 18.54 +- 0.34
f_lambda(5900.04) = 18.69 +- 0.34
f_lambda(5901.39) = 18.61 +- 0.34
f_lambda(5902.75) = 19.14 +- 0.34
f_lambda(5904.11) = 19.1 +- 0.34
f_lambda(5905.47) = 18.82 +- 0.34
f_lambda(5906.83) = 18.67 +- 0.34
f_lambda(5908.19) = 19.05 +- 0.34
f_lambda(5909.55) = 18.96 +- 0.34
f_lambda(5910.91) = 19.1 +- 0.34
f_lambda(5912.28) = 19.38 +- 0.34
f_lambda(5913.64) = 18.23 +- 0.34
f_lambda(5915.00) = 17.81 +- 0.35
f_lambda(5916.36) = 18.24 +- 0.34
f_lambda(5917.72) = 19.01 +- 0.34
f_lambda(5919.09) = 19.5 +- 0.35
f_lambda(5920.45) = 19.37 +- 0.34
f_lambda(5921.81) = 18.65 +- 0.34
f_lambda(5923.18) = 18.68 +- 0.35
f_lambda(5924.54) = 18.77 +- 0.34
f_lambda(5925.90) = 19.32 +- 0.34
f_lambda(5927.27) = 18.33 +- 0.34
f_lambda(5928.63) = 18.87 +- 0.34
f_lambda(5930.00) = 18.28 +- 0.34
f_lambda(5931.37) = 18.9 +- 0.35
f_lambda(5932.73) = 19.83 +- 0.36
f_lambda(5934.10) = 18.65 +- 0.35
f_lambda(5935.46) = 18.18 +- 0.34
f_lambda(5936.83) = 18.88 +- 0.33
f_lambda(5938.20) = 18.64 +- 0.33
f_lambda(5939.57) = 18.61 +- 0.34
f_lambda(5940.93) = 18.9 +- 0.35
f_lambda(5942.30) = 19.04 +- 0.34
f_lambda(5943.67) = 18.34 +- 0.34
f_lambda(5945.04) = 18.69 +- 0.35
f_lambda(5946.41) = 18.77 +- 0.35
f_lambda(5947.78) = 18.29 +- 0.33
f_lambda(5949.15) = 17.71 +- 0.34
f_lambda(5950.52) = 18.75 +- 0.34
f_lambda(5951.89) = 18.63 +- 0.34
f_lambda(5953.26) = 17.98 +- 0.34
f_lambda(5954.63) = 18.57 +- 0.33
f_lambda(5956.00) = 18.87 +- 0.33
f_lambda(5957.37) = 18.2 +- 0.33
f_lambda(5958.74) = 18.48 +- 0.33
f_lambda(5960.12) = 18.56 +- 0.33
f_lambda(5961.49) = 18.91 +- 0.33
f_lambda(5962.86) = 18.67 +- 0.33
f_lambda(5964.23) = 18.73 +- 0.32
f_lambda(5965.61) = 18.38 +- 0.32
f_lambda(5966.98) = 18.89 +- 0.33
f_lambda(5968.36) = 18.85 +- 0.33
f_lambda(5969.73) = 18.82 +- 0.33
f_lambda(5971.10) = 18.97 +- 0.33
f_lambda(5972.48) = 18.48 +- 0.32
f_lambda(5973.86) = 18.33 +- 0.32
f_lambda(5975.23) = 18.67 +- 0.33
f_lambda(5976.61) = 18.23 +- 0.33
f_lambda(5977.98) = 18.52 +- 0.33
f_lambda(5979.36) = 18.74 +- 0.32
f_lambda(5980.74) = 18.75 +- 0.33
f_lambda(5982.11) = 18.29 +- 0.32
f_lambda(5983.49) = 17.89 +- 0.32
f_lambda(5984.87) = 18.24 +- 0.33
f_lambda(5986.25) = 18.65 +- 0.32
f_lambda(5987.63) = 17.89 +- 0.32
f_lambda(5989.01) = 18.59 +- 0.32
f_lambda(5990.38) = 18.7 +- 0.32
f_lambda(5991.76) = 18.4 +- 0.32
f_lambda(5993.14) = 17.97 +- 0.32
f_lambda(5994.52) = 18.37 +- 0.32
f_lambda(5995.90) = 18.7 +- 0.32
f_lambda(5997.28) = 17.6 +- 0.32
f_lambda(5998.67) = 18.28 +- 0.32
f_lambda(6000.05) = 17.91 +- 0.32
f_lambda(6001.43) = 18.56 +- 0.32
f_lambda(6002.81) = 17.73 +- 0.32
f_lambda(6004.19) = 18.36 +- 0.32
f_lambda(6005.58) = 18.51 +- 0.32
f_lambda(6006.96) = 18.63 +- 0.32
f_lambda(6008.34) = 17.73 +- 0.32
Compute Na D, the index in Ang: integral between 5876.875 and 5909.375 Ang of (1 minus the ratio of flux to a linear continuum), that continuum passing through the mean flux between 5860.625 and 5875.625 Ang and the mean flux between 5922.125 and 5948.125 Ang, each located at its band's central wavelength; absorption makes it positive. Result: 1.4 Ang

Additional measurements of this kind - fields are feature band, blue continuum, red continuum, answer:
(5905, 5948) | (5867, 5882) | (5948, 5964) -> -0.31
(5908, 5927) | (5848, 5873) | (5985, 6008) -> -0.35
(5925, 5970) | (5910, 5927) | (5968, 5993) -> 0.04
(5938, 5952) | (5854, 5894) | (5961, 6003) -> -0.11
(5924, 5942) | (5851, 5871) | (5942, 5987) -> -0.23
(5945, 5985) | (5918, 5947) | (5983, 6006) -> -0.02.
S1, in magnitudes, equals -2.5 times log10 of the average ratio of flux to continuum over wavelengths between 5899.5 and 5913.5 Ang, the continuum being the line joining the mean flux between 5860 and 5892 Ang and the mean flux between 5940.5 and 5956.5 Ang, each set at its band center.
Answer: -0.027 mag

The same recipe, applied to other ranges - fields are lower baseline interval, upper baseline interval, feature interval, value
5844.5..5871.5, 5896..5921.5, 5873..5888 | -0.005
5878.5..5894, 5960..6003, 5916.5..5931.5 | -0.047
